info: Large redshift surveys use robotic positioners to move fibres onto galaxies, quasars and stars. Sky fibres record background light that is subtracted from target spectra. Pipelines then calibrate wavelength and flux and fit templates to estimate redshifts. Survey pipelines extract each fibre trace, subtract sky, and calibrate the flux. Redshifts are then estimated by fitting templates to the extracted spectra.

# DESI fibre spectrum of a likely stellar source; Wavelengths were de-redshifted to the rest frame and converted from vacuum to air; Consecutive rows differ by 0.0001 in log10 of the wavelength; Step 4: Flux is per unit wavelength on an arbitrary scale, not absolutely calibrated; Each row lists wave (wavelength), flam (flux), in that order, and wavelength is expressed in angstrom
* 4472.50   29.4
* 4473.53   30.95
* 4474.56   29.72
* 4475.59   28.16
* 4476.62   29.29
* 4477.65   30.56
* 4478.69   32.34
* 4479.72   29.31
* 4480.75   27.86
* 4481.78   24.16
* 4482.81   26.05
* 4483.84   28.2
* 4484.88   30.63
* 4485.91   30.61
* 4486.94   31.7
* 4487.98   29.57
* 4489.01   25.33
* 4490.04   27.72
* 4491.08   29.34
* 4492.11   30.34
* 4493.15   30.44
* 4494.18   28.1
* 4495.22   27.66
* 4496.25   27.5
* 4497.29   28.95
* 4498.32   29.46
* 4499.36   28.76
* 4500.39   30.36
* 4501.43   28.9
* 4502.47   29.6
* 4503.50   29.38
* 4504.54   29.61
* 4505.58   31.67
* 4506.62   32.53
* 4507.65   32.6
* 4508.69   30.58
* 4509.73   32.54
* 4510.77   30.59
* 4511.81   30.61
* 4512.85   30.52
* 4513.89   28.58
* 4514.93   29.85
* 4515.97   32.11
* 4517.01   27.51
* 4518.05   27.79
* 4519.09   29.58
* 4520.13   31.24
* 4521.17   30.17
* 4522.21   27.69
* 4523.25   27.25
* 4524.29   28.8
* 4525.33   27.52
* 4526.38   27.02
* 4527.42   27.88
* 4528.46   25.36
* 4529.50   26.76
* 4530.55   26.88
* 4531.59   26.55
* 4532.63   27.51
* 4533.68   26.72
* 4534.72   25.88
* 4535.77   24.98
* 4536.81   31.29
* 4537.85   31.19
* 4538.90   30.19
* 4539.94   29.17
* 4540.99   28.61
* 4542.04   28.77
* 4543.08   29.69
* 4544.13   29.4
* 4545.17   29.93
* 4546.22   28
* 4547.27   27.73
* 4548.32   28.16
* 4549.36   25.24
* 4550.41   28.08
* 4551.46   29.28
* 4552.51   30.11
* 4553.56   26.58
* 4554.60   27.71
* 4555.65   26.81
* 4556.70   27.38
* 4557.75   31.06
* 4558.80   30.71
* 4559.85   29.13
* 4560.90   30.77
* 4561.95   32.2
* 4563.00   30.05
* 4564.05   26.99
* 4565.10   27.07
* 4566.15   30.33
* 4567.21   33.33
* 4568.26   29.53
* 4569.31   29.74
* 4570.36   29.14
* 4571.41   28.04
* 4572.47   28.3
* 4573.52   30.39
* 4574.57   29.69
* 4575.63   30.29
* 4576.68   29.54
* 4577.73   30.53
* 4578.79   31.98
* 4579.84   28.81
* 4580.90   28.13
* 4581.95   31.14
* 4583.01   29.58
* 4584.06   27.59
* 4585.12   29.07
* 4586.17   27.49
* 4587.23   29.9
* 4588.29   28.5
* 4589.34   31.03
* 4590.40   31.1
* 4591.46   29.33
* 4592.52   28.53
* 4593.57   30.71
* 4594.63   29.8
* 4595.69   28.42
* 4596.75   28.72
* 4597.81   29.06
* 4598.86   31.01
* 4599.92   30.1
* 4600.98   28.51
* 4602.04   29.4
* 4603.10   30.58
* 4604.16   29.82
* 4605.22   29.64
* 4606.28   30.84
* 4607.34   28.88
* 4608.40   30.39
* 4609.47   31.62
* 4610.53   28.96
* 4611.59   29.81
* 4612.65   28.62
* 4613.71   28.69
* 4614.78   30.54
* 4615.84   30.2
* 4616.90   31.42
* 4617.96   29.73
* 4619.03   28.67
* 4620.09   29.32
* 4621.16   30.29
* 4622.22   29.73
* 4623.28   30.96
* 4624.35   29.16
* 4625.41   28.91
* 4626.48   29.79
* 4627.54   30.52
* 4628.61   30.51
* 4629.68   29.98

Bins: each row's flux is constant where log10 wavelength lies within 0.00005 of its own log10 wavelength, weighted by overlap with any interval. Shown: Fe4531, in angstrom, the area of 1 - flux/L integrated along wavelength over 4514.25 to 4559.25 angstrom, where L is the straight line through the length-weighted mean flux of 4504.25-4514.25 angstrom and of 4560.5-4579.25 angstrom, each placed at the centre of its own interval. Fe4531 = 3.15 angstrom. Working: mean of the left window 31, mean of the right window 29.9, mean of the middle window 28.4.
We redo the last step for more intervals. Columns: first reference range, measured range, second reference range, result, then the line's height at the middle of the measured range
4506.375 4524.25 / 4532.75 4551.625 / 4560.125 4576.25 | 0.9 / 29.9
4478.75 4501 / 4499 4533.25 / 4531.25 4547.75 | -0.7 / 28.6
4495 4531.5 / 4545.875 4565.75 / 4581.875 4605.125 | 0.5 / 29.4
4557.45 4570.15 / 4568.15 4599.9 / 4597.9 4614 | 0.4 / 29.9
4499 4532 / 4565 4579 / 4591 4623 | -0.2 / 29.6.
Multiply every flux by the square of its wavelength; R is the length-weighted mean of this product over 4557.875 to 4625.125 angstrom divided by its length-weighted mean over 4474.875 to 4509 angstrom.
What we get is 1.1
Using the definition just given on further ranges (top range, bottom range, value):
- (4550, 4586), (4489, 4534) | 1.04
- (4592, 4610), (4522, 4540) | 1.11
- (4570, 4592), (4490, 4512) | 1.02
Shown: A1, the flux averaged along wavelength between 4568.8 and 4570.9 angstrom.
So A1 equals 29.5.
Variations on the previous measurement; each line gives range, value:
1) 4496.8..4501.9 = 29.3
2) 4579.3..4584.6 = 29.1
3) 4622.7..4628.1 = 29.9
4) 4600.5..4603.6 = 29.5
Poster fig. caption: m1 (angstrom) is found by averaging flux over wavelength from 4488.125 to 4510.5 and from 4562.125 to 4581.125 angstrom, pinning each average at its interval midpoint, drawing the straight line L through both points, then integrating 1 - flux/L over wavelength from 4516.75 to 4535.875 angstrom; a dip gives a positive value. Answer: 1.3 angstrom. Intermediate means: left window 29.6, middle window 27.6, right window 29.6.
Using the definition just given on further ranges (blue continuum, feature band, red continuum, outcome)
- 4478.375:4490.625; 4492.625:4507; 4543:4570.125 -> -0.4 angstrom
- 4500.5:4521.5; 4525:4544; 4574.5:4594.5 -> 1.4 angstrom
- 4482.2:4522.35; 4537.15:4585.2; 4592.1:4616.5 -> 0.7 angstrom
